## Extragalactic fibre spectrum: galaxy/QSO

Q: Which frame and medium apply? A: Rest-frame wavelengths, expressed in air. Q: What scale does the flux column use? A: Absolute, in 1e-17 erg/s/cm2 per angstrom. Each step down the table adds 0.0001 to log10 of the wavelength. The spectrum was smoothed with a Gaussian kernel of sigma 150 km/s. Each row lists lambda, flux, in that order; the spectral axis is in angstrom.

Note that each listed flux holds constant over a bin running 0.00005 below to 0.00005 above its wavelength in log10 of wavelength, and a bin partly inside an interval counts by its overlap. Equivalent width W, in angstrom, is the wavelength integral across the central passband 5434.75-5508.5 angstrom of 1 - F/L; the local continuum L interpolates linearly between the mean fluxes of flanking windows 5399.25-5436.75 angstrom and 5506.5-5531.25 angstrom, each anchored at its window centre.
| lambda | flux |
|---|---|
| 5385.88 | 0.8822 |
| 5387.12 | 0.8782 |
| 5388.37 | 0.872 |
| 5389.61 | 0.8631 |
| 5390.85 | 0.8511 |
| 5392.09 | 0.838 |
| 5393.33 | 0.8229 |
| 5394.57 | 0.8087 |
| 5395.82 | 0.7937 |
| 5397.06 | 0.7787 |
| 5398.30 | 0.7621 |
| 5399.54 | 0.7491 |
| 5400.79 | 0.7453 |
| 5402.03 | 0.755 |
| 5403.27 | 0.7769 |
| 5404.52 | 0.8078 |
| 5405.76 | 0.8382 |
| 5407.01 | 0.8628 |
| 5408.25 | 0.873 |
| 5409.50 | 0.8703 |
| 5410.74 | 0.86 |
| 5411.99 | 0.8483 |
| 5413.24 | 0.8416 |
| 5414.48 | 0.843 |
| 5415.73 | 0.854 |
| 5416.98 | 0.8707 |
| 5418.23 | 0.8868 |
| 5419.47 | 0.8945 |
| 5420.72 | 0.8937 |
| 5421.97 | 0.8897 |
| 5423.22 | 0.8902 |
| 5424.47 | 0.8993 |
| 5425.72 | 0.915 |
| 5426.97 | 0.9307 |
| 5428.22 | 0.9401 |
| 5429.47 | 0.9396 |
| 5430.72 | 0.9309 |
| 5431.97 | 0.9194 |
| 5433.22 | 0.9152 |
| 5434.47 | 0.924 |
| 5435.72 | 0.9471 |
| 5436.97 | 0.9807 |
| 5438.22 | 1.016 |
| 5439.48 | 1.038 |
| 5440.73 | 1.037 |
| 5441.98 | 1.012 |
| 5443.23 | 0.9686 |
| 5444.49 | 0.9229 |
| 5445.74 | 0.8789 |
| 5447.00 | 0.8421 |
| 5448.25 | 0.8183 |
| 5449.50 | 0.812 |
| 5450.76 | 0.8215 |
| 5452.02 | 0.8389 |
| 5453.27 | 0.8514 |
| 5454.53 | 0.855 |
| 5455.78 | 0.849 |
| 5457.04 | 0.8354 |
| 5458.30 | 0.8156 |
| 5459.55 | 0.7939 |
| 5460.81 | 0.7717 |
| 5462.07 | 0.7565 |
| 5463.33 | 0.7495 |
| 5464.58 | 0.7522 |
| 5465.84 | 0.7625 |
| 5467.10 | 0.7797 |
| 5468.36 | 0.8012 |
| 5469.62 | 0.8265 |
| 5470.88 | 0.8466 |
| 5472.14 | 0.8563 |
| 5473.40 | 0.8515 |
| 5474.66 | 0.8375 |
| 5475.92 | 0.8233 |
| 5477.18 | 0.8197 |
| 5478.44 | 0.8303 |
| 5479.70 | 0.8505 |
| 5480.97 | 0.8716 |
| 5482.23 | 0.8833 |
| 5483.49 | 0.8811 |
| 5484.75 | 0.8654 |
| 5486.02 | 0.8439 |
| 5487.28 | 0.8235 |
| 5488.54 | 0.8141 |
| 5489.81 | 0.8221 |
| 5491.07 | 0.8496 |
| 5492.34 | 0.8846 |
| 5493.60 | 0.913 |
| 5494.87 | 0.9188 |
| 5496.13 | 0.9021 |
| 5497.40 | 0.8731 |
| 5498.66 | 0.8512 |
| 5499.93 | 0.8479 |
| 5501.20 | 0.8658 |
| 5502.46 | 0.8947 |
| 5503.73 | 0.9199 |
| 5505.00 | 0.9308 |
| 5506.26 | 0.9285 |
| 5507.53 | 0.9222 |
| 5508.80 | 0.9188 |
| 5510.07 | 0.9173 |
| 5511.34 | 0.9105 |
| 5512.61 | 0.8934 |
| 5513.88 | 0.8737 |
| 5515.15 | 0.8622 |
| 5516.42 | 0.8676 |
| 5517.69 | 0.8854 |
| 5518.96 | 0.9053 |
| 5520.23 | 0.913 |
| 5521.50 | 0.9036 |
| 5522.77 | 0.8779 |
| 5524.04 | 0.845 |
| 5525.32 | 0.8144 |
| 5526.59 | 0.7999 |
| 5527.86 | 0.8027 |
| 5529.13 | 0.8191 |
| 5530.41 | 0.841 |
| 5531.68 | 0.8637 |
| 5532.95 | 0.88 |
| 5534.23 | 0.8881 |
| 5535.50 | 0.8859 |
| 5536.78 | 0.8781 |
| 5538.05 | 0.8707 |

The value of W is 0.64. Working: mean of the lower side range 0.873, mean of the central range 0.865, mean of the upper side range 0.873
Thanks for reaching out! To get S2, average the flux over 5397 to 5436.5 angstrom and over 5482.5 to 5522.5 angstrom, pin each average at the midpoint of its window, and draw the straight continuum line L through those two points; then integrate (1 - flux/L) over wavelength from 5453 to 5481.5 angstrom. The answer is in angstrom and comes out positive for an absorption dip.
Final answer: 2.0 angstrom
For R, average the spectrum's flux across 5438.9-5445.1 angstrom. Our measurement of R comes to 0.996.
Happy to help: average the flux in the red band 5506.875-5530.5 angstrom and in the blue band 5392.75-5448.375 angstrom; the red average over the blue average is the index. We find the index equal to 0.99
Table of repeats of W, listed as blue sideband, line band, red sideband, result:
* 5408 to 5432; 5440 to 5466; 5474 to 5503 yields 0.8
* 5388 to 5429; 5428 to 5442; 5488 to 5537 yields -1.8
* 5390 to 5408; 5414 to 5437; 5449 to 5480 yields -2.8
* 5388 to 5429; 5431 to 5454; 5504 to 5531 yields -1.7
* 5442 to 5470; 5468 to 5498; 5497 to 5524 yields 0.2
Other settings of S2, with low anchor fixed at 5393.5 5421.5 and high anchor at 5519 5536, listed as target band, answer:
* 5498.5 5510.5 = -0.69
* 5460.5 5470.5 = 0.78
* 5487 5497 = -0.22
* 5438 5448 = -1.43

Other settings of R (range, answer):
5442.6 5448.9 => 0.886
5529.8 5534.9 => 0.87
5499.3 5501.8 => 0.856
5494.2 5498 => 0.897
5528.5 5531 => 0.828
